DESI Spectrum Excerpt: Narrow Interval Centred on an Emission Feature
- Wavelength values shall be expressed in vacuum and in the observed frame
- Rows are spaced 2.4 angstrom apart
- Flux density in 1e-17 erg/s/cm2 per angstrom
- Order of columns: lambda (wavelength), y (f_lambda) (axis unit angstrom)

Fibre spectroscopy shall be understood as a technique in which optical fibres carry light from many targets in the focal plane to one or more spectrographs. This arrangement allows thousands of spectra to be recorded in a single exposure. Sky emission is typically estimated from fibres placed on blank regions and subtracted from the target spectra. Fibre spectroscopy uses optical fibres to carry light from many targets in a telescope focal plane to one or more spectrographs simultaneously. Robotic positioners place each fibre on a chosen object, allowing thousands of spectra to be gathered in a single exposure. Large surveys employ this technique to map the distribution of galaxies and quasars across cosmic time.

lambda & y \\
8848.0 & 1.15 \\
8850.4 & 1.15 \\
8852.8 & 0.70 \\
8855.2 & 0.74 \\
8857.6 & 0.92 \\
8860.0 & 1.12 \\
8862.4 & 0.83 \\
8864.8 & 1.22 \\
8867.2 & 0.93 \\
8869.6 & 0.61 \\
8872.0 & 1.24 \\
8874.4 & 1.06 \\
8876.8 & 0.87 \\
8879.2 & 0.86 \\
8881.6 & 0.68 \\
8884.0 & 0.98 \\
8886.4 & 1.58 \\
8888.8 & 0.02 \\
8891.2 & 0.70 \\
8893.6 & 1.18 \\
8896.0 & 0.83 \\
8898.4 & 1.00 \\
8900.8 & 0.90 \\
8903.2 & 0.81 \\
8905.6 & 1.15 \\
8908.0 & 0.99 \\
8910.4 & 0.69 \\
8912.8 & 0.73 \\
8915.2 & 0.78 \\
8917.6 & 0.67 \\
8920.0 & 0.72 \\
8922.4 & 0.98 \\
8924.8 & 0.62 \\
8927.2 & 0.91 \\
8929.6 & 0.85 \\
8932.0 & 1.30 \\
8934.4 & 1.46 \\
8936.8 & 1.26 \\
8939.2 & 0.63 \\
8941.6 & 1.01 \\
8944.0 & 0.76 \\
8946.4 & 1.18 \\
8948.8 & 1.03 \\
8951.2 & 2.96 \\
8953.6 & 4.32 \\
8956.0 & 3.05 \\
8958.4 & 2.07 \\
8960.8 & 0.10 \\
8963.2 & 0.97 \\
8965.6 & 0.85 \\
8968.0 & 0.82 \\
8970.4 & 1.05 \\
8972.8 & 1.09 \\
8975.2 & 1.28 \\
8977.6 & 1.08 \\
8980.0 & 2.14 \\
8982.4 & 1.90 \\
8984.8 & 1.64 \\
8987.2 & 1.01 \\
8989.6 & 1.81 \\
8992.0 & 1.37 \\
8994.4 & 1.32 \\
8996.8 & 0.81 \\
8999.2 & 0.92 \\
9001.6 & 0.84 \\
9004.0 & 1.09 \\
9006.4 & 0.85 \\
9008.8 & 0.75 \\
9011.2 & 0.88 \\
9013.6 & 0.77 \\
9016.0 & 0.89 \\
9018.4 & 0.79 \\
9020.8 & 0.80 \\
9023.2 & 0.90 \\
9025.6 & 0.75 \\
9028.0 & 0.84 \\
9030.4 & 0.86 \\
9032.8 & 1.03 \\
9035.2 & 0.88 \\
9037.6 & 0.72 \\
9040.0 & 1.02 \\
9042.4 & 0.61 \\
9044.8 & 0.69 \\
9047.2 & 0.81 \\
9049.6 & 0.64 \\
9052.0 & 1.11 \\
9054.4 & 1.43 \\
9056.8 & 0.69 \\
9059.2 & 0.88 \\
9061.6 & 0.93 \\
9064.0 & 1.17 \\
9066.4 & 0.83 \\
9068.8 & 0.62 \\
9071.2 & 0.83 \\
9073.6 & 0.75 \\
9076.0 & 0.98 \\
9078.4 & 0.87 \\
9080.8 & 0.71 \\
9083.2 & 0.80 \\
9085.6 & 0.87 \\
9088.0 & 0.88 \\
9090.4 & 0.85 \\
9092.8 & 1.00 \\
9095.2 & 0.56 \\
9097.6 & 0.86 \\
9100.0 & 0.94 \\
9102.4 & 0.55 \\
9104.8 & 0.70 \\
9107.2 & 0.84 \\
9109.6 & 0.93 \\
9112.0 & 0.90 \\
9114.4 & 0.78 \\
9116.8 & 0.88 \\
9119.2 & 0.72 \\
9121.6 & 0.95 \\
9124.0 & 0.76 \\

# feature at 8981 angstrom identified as [N II] 6583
